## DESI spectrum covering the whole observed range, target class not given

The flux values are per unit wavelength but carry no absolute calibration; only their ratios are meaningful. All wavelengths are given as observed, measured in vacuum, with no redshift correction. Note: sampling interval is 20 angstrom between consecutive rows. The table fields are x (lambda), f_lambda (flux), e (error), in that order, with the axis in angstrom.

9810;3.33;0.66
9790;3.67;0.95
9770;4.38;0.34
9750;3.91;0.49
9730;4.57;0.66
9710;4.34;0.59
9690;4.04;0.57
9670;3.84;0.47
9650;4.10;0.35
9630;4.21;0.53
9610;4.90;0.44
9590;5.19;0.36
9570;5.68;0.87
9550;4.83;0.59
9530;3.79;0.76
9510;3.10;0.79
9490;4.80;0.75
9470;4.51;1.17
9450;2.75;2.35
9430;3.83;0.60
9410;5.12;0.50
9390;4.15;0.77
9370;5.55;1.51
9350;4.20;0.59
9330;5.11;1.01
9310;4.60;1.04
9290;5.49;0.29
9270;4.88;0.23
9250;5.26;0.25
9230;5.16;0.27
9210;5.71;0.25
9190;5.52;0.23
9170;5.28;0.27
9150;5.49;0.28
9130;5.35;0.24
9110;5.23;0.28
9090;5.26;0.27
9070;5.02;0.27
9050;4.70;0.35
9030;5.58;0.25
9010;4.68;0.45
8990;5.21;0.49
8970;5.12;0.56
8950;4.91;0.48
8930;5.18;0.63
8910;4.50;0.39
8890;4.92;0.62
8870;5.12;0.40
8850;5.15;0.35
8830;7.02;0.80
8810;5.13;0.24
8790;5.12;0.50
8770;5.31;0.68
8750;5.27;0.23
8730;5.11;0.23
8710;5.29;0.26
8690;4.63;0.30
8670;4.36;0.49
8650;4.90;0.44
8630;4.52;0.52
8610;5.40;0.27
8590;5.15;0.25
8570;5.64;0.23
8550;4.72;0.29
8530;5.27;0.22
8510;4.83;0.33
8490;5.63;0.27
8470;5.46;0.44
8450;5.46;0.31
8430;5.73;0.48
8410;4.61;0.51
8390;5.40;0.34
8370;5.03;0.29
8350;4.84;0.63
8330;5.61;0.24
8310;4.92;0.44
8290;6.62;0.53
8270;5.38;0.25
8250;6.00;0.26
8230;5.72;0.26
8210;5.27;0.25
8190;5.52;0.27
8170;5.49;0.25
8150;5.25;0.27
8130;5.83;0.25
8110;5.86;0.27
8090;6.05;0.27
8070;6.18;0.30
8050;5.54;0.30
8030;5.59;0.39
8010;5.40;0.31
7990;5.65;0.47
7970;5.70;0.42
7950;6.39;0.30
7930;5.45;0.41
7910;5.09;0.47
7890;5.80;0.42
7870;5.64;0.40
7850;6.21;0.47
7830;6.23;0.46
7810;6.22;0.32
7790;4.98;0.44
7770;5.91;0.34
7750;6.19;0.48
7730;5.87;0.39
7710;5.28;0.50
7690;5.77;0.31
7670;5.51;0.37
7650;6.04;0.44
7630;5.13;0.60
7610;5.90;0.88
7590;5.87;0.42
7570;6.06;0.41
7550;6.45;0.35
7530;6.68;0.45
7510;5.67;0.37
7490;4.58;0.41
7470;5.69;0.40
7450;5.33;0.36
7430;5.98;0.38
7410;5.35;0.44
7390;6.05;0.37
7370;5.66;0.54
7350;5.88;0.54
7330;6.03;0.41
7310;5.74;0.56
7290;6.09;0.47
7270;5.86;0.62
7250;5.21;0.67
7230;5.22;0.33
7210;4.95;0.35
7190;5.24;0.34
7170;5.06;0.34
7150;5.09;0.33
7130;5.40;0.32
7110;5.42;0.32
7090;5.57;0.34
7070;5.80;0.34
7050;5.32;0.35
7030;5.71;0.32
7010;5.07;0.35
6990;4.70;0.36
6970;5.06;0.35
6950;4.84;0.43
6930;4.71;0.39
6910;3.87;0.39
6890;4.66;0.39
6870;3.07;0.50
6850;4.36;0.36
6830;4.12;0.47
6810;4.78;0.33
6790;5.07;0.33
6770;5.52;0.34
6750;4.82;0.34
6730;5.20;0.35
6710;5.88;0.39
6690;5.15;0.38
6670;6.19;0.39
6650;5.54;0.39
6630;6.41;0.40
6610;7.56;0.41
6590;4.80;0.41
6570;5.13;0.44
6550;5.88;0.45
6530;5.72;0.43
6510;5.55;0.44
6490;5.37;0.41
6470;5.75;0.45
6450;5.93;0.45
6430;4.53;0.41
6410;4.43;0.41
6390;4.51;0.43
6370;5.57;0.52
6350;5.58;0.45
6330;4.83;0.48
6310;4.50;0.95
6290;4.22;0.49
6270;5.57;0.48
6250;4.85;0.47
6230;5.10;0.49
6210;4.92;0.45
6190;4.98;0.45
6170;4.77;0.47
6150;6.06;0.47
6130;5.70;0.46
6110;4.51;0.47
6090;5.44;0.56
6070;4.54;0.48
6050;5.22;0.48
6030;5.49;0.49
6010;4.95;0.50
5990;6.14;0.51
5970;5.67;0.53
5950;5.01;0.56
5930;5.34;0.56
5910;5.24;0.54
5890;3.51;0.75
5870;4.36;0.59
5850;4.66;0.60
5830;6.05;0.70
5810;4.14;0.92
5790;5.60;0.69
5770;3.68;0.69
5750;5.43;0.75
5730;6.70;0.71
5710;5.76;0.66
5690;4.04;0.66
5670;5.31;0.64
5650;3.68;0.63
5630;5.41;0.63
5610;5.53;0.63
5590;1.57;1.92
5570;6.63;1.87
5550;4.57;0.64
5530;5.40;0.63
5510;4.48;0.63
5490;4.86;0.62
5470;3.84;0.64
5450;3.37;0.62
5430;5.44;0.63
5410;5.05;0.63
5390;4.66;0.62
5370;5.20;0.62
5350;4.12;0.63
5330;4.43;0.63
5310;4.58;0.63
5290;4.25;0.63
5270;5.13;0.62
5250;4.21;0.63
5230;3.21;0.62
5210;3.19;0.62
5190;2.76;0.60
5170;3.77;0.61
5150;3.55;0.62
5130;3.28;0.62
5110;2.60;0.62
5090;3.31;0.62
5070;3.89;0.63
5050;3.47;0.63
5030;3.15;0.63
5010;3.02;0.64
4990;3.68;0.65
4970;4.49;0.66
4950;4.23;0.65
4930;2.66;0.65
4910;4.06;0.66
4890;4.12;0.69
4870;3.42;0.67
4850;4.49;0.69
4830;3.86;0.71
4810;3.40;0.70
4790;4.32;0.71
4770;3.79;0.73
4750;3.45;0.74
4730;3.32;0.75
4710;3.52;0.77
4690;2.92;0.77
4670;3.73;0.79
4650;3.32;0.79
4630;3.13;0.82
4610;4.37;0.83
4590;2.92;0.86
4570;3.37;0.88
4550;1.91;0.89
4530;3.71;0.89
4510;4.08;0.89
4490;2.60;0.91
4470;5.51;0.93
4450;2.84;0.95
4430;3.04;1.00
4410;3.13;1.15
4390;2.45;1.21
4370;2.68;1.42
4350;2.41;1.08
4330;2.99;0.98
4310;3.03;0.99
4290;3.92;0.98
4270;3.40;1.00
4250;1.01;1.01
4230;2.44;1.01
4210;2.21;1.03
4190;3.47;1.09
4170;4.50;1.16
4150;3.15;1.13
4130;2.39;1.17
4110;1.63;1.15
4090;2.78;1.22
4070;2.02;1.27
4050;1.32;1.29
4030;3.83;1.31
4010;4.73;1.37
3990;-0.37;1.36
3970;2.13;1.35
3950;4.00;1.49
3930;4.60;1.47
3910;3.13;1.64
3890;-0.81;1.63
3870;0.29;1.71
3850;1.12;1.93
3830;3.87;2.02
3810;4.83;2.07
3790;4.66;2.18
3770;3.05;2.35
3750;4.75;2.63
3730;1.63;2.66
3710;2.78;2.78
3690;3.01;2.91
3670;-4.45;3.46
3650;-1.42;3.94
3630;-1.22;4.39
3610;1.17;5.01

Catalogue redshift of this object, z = 0.00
